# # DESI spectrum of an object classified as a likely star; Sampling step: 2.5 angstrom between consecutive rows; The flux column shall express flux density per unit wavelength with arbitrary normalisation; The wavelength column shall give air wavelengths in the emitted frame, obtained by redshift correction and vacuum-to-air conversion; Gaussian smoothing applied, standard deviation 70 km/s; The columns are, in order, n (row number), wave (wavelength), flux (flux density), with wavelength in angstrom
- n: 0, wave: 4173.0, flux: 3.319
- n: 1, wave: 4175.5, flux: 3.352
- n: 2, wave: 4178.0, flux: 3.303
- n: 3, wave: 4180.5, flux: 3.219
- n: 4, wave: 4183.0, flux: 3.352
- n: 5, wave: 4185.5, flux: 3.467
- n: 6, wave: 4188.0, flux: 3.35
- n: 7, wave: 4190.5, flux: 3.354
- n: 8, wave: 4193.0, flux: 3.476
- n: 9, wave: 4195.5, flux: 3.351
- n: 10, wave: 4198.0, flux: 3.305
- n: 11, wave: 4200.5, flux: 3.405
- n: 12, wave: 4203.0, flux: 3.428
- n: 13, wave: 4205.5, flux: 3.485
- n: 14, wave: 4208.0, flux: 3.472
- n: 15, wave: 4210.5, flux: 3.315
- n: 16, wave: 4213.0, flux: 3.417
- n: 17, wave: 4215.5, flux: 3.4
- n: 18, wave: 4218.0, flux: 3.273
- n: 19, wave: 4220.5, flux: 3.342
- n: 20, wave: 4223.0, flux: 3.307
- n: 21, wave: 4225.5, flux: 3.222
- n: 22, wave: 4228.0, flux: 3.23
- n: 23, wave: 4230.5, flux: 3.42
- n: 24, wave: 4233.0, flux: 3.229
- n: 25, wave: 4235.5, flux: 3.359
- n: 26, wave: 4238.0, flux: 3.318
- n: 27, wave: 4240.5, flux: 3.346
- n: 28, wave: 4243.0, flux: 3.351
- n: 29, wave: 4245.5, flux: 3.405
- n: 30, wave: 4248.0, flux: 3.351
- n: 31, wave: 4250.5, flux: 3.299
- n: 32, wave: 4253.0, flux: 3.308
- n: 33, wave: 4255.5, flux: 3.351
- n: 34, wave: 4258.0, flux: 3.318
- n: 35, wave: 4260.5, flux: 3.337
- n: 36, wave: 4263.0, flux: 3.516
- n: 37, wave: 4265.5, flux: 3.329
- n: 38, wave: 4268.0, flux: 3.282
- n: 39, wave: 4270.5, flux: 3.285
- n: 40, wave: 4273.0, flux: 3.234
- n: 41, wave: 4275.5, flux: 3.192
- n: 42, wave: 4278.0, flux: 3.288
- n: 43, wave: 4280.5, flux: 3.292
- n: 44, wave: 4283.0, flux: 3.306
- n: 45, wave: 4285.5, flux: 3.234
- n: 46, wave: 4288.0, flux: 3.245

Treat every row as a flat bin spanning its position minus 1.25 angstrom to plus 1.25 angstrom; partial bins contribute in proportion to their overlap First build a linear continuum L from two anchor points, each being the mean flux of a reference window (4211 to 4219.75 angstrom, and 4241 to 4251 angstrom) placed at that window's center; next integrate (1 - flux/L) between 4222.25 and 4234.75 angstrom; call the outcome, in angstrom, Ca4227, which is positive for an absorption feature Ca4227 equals 0.3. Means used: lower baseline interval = 3.36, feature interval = 3.28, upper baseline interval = 3.36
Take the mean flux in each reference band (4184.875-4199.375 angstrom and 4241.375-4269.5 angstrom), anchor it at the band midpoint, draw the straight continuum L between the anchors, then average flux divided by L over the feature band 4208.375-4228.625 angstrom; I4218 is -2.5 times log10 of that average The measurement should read 0.01 mag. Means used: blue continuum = 3.38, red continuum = 3.35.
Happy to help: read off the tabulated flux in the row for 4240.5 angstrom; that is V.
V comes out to 3.346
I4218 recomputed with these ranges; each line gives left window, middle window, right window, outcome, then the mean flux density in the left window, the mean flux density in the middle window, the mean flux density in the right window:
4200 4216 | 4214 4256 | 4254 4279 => 0.015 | 3.42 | 3.32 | 3.31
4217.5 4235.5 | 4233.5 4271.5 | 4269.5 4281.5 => -0.022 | 3.29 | 3.34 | 3.26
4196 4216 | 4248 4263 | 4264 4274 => -0.009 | 3.4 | 3.34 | 3.29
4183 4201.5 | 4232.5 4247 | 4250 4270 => 0.005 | 3.38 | 3.34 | 3.34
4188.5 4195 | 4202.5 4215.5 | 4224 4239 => -0.021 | 3.4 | 3.42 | 3.3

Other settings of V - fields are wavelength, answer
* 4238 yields 3.318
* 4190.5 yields 3.354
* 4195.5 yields 3.351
